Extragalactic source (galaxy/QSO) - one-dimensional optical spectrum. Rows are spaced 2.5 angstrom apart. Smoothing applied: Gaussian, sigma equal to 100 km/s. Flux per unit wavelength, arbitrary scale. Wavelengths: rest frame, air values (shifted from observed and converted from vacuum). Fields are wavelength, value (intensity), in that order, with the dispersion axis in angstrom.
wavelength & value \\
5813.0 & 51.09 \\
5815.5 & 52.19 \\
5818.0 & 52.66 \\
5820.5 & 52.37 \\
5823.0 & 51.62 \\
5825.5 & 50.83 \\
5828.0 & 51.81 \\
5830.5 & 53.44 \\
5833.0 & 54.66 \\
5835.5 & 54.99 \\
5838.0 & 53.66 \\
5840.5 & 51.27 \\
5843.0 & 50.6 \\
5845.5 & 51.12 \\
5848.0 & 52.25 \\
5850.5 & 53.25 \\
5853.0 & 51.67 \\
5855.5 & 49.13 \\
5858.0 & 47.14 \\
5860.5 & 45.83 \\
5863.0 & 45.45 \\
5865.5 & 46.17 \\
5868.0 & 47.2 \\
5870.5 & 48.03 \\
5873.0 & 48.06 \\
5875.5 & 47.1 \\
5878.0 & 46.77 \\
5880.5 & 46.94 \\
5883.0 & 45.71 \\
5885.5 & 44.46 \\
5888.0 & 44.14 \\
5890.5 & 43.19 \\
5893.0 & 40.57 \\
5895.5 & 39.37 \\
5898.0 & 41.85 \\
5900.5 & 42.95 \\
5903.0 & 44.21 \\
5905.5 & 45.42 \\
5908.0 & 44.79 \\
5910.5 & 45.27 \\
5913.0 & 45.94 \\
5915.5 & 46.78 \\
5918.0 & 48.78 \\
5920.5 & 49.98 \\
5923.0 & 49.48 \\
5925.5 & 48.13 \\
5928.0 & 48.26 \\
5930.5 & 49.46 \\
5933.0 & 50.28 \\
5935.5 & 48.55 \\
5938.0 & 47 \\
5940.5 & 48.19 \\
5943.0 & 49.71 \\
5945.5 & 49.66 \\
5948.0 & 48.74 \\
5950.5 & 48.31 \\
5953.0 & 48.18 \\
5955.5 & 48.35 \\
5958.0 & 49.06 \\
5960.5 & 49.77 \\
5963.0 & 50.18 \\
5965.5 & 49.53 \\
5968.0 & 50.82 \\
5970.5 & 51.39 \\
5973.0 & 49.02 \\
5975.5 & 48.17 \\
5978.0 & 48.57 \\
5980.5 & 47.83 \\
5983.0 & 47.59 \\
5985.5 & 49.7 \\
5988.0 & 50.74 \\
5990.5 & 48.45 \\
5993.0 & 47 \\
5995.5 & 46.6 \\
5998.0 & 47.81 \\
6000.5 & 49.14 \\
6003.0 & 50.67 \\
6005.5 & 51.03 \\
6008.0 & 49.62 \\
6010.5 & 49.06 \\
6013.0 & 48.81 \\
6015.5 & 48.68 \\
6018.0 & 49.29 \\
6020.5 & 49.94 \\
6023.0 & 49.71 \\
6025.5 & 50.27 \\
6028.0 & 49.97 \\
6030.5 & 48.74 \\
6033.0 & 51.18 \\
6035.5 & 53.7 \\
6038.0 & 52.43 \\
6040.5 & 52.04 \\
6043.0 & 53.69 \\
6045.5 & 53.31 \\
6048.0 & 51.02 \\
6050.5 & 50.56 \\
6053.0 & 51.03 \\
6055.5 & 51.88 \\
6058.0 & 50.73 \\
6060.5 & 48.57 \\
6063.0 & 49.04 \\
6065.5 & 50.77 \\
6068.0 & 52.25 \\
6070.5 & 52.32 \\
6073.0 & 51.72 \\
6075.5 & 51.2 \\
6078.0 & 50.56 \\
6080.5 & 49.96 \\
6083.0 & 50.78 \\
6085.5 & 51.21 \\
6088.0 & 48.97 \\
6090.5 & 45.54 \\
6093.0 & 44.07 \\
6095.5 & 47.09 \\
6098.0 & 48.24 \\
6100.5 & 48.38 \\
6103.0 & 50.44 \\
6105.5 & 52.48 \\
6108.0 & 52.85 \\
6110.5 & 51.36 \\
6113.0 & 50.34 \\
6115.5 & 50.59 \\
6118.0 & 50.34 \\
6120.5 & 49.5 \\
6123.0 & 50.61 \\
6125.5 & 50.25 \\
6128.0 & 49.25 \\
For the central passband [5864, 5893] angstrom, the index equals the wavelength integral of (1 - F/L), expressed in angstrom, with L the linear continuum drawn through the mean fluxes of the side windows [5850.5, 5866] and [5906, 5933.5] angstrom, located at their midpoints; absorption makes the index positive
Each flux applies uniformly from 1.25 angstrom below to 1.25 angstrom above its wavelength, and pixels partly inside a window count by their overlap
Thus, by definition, 1.3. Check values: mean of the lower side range 48.1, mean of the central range 45.9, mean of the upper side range 47.8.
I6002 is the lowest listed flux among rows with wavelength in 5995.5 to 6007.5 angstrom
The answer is 46.6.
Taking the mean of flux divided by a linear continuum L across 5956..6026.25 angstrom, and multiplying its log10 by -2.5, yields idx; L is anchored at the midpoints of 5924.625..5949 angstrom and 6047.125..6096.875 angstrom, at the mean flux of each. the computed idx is 0.00 mag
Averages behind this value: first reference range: 48.8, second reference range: 50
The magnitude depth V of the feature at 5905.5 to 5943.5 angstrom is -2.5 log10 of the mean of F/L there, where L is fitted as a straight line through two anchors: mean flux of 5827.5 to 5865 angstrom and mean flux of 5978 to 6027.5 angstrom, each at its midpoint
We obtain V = 0.046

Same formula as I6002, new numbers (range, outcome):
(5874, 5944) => 39.37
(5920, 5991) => 47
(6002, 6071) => 48.57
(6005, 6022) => 48.68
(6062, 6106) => 44.07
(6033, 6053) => 50.56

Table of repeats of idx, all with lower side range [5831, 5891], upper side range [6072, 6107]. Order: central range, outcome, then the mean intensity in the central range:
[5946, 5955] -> 0.012 mag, 48.5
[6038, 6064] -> -0.044 mag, 51.3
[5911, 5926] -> 0.021 mag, 48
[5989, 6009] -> 0.007 mag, 48.8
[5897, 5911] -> 0.114 mag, 44.1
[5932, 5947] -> 0.003 mag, 48.9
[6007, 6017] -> 0.003 mag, 49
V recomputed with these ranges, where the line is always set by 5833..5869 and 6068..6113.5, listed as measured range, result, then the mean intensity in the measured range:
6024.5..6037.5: -0.02 mag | 50.9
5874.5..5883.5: 0.08 mag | 46.7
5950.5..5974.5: 0.01 mag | 49.5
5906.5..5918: 0.09 mag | 46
